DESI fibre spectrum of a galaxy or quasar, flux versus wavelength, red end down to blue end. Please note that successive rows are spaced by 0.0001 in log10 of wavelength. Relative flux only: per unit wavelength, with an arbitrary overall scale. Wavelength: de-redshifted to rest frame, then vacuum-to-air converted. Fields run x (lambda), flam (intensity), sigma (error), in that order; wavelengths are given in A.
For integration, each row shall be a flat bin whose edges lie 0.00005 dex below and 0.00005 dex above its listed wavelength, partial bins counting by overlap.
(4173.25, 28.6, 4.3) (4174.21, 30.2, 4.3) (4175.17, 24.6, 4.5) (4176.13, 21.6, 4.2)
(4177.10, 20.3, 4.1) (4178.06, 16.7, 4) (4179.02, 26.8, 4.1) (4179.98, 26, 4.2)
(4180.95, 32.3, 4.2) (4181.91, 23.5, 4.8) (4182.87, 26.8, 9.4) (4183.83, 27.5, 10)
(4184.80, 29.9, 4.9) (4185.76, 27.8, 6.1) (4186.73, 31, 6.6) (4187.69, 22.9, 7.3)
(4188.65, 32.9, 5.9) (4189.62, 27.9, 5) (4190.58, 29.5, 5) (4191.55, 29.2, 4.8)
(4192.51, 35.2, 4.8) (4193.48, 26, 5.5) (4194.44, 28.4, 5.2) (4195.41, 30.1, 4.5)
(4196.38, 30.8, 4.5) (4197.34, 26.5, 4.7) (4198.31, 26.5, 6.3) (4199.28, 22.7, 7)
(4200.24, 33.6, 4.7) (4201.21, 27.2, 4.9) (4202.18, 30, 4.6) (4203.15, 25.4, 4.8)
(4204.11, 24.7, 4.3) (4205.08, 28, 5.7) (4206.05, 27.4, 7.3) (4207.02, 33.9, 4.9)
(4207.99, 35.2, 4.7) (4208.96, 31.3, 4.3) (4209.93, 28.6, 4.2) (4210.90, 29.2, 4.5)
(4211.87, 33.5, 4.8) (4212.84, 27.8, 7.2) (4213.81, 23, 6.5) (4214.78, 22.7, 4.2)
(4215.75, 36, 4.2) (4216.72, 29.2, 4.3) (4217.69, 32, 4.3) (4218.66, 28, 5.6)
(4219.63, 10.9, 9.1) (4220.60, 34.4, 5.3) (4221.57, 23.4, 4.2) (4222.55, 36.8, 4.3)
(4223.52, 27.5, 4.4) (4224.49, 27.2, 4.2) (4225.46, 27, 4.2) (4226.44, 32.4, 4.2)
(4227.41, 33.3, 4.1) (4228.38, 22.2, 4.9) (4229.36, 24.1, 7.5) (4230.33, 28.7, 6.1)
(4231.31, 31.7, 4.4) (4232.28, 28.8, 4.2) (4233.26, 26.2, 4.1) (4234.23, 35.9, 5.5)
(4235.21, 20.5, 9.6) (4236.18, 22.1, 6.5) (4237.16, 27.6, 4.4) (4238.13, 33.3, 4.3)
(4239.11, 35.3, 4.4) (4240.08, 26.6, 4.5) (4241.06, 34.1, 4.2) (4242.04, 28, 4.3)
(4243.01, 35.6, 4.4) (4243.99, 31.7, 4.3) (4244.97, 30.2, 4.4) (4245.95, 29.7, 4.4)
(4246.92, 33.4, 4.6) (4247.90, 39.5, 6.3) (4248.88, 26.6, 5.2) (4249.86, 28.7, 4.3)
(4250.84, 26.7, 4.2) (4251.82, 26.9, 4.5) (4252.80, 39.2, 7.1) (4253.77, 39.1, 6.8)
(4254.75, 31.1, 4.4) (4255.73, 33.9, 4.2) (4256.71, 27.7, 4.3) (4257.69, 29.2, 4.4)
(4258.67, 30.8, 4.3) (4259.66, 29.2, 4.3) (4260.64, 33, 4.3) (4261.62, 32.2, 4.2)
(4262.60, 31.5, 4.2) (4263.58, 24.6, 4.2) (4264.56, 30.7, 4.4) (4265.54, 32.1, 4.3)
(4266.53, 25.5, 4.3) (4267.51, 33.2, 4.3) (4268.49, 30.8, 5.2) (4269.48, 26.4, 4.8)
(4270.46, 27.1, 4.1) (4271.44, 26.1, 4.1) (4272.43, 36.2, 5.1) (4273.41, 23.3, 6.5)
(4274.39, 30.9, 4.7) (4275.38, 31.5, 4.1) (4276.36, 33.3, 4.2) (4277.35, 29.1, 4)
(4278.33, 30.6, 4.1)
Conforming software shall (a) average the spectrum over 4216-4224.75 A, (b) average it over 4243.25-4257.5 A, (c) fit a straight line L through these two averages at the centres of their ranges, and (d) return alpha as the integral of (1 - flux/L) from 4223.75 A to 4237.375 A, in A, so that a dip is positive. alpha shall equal 0.7 A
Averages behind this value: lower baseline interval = 28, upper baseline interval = 31.8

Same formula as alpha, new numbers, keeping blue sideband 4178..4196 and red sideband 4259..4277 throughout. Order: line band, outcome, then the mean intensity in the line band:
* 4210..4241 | 0.64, 28.4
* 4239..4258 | -1.39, 31.6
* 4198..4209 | -0.09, 28.8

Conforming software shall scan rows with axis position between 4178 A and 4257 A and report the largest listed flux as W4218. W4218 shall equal 39.5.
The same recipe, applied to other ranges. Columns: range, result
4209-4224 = 36.8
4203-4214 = 35.2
